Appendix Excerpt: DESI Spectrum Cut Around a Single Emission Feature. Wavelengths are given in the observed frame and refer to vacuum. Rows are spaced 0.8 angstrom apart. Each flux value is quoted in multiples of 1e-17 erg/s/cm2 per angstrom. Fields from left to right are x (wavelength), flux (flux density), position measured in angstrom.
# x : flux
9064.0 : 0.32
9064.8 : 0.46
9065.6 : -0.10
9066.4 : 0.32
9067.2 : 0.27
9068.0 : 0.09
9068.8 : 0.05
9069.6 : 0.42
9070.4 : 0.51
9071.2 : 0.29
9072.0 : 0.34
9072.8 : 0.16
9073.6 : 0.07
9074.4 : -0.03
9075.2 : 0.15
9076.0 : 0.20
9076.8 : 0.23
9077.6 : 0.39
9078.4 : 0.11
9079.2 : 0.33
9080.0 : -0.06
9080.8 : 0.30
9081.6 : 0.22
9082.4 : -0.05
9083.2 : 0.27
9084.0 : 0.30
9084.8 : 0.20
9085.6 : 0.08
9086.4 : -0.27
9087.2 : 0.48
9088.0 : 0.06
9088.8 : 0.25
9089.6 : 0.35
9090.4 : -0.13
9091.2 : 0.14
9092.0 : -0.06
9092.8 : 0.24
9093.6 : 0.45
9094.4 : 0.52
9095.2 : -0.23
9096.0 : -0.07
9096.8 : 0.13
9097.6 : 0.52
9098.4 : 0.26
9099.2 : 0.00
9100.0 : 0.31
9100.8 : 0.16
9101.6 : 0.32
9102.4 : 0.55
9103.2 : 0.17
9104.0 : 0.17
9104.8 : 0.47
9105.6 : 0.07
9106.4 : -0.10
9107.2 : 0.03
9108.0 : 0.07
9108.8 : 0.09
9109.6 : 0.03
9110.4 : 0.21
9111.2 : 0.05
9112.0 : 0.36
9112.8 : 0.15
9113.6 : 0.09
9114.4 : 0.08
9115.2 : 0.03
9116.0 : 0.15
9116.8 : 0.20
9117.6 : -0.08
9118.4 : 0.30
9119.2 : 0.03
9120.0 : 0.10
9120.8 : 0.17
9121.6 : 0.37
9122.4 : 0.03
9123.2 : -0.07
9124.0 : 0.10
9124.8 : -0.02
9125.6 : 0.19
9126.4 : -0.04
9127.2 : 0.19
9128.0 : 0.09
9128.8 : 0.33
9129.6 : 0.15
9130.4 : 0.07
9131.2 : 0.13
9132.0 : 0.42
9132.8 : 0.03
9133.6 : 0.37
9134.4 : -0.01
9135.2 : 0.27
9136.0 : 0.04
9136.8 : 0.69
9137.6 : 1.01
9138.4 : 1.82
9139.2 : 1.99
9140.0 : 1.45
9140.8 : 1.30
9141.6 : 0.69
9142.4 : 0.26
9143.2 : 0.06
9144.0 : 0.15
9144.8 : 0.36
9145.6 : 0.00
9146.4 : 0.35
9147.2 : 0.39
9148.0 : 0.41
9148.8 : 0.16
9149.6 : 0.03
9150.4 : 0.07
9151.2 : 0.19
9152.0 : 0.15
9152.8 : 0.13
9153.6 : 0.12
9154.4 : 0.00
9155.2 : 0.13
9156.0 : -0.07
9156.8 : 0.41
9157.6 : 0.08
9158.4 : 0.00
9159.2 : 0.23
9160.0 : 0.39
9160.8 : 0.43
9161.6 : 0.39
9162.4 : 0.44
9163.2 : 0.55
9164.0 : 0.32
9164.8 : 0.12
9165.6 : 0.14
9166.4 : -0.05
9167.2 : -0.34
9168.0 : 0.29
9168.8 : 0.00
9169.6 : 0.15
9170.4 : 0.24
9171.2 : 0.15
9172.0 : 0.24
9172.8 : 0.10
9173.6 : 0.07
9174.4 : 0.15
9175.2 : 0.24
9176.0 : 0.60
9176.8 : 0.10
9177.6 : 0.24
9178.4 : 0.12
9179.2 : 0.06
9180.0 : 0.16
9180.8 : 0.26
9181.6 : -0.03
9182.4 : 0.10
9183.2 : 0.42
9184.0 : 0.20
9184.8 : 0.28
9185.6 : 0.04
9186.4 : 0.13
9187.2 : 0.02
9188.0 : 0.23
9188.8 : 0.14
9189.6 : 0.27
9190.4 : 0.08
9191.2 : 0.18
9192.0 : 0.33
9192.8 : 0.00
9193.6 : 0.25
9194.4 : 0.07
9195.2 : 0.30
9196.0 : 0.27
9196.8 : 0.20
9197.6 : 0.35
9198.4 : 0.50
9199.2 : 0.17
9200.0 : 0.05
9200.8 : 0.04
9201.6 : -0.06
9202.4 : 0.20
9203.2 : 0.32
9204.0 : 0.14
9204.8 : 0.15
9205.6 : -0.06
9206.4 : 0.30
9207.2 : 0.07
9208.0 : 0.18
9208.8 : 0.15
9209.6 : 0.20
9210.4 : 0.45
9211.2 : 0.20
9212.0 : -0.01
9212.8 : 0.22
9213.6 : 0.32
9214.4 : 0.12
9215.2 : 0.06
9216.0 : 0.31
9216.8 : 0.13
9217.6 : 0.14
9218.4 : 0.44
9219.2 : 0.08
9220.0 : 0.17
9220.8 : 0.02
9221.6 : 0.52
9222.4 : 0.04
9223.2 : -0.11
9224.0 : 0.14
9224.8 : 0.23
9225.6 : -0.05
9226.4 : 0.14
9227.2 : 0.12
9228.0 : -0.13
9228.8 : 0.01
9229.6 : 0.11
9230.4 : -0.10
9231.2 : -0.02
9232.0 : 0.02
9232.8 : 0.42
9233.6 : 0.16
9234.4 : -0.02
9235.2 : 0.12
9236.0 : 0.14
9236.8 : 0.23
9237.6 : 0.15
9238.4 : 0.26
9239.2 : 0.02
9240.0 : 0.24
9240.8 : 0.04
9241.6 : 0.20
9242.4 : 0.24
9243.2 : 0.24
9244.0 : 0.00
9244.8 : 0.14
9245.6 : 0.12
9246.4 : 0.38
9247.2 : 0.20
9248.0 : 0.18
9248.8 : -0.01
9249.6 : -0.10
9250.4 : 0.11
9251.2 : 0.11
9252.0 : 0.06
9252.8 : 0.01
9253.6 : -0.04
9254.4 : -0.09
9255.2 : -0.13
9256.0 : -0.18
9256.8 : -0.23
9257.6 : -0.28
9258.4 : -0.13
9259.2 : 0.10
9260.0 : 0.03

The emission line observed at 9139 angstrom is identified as [O III]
